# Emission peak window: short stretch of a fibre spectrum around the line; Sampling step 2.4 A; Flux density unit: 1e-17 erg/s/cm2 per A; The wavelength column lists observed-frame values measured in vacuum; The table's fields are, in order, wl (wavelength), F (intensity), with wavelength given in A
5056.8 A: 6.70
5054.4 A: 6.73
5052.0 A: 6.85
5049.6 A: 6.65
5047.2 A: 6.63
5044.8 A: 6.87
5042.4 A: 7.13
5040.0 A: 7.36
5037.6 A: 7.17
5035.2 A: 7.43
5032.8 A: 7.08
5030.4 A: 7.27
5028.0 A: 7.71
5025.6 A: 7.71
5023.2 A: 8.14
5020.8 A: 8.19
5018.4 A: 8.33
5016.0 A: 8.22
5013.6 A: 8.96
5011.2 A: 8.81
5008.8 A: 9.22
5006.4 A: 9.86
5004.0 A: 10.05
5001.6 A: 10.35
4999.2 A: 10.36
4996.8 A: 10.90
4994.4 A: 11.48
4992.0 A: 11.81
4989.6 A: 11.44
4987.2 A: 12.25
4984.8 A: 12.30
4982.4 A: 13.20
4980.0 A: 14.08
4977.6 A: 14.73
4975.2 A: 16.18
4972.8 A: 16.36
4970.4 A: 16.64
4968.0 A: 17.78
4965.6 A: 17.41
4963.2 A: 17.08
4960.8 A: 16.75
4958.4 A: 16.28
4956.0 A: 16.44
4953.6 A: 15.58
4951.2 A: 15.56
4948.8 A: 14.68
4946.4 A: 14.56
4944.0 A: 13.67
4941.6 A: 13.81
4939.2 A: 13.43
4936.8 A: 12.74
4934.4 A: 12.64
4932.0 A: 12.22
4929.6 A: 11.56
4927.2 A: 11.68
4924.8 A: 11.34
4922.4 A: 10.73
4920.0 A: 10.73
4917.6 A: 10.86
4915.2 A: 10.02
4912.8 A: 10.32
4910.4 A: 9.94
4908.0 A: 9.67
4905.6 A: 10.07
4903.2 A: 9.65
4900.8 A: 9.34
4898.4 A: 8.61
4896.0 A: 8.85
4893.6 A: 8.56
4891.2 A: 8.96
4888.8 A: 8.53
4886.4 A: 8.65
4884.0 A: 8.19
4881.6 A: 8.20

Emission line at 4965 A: C IV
